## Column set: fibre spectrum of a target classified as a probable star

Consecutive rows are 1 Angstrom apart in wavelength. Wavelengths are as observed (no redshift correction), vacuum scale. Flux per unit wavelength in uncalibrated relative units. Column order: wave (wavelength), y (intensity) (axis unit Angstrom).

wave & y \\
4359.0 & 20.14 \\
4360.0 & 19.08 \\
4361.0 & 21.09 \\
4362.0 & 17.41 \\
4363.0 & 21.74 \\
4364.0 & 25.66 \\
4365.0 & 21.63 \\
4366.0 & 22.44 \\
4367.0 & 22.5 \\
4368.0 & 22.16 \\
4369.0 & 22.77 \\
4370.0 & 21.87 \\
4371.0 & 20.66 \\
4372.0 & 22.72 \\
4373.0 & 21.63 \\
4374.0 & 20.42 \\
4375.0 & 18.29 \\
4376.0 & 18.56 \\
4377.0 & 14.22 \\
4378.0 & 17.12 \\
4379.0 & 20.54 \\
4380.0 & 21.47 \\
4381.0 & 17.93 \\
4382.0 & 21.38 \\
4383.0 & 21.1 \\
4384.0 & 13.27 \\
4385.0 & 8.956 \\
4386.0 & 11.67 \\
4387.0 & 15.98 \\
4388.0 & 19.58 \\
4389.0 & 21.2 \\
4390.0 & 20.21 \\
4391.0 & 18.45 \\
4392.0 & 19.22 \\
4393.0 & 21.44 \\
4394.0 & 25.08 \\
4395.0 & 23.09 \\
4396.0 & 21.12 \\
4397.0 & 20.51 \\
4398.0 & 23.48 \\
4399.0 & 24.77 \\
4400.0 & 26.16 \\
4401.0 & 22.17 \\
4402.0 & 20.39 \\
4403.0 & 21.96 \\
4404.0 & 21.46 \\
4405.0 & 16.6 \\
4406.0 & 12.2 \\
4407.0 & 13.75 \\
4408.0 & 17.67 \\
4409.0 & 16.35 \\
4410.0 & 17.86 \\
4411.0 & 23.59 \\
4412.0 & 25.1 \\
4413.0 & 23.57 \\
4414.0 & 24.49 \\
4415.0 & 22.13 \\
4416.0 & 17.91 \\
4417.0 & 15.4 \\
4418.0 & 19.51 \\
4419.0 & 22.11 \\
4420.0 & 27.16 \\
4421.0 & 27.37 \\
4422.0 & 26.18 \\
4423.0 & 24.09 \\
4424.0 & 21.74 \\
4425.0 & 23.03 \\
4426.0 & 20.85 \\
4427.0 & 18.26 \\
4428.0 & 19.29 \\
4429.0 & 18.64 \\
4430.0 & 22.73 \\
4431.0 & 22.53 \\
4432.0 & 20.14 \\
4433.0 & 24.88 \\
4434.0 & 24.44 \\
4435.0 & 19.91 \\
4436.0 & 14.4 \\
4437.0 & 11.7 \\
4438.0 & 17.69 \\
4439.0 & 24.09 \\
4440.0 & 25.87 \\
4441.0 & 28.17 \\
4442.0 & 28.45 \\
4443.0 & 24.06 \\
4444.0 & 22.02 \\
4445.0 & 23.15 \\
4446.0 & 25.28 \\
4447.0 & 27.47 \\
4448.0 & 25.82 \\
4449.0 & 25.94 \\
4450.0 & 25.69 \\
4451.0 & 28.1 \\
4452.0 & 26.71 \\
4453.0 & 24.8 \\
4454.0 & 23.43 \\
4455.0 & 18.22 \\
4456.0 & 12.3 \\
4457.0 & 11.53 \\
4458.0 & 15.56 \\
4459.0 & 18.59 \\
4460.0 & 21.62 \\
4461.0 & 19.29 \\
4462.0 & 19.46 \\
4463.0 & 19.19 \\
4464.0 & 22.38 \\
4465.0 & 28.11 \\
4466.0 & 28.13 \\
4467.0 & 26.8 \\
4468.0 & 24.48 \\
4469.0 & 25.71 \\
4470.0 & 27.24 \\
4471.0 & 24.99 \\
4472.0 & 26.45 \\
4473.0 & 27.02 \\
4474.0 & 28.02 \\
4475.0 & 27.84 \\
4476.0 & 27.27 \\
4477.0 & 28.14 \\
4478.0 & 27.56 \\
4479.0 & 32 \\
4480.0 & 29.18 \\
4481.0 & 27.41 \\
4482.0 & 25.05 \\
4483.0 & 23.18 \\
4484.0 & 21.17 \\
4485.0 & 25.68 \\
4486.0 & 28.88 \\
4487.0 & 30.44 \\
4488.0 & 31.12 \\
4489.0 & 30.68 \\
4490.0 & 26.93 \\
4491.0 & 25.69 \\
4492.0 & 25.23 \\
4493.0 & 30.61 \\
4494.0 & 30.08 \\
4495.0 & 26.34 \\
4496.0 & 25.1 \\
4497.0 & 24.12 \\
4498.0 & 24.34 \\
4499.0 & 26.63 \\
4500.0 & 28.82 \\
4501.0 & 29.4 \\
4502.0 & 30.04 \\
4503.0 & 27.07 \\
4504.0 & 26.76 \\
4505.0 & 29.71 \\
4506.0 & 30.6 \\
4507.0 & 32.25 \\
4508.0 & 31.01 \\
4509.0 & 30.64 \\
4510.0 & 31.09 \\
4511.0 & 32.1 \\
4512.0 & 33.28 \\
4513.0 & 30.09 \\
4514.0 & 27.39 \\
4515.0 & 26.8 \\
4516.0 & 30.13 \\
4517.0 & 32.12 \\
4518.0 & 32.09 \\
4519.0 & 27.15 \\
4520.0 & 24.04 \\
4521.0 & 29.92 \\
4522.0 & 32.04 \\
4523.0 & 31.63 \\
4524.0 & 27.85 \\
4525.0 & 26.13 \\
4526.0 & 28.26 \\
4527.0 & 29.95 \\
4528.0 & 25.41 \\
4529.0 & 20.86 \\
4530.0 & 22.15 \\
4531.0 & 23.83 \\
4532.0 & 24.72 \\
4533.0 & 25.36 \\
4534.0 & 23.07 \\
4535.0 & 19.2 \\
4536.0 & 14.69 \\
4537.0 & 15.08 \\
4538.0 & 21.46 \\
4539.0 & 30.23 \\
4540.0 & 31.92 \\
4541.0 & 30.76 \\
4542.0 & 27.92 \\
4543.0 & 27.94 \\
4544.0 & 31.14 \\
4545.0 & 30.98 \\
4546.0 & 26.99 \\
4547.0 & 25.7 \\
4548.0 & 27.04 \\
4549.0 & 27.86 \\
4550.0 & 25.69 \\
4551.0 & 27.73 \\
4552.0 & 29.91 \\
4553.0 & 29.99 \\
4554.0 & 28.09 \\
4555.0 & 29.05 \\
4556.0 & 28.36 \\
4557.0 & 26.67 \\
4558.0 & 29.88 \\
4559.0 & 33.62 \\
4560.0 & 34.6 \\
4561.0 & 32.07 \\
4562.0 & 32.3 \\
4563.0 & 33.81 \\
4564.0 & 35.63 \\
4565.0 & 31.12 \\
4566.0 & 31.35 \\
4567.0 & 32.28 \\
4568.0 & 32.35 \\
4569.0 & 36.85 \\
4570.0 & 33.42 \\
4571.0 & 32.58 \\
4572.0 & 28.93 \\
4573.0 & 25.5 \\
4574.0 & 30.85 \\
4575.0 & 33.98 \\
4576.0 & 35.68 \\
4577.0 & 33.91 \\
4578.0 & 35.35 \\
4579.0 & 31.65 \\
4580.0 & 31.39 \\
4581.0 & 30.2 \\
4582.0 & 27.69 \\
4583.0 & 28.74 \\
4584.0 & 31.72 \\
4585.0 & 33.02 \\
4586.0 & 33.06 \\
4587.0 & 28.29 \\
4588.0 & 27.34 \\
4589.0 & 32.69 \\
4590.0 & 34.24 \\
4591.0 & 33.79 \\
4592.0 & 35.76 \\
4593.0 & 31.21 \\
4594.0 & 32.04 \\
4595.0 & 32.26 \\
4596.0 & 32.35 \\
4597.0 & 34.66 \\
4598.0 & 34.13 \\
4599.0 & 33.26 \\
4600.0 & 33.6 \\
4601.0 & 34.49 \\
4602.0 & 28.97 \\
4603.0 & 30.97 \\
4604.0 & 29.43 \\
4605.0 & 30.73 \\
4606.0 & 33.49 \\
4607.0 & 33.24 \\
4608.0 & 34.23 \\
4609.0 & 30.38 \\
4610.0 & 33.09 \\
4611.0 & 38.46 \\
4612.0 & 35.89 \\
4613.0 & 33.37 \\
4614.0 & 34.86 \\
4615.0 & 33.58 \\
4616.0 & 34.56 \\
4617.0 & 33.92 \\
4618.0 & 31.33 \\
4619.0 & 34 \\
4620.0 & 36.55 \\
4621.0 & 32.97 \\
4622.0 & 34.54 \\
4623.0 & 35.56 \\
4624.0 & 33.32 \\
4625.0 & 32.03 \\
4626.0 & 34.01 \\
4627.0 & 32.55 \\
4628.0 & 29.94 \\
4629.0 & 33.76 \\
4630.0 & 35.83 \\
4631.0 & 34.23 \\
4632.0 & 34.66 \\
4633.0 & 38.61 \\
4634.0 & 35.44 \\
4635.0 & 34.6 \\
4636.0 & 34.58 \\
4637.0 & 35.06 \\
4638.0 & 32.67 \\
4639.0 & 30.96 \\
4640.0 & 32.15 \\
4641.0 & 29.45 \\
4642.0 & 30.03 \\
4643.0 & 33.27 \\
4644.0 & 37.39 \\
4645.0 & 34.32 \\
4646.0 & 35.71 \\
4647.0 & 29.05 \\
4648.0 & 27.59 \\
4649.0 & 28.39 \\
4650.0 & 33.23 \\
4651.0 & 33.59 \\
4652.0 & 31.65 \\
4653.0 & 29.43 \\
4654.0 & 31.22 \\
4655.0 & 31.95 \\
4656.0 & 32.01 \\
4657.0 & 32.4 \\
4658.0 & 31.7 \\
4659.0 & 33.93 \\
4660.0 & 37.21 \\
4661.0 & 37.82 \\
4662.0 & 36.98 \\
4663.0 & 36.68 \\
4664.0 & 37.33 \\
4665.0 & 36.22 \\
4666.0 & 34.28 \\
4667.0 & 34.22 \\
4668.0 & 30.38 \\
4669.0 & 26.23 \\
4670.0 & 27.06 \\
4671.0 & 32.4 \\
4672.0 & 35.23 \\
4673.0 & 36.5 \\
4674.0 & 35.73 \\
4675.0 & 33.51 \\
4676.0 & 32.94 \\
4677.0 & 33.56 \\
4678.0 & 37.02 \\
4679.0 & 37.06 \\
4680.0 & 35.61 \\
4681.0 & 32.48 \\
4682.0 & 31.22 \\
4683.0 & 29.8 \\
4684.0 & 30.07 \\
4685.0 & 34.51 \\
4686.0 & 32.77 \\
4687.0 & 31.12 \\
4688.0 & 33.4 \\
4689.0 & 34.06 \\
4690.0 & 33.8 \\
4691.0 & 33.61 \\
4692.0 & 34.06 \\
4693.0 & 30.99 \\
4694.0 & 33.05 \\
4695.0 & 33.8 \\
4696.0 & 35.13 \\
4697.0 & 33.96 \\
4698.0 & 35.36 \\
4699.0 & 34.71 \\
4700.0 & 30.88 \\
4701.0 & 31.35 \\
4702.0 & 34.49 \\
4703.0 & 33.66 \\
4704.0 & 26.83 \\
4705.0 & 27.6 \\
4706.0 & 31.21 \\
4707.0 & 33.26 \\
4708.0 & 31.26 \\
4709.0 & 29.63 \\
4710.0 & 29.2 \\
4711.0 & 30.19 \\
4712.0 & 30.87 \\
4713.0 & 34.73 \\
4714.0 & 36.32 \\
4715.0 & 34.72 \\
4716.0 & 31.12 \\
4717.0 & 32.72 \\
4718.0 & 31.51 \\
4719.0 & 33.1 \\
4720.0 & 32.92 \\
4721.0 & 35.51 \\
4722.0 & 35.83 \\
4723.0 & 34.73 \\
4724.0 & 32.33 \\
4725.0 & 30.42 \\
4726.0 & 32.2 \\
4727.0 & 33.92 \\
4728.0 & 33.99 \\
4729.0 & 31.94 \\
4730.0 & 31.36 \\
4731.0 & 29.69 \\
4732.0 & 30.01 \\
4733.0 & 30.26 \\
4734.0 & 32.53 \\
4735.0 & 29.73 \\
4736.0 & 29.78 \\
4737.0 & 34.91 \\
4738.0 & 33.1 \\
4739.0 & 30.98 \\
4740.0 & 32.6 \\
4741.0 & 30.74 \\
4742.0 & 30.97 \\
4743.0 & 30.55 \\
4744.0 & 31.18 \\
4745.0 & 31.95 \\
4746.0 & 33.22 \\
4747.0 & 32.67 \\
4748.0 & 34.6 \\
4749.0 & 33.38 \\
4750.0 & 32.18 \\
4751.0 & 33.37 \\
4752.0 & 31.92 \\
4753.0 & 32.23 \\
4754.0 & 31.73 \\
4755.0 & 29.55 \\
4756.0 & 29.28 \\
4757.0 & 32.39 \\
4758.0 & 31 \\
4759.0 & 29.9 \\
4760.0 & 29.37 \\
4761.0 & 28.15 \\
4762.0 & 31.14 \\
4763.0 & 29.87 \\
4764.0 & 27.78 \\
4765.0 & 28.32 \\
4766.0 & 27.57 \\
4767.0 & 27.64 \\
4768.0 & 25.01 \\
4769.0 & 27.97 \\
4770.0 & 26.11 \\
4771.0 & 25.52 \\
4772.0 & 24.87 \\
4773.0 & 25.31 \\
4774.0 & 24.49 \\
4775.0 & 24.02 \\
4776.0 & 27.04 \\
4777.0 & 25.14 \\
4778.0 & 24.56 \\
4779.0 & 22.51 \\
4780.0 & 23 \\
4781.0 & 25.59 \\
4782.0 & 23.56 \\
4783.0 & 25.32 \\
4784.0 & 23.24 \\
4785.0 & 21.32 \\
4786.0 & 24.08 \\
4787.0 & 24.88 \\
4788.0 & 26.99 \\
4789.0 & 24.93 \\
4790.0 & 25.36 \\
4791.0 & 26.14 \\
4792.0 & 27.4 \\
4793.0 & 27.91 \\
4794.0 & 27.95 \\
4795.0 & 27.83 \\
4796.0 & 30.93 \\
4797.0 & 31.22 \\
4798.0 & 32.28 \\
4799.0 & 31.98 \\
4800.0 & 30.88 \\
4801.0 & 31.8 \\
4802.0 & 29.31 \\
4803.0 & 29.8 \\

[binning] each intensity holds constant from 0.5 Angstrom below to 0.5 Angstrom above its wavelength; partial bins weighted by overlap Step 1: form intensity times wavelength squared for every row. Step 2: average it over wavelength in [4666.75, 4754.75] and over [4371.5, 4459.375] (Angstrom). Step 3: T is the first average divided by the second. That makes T 1.77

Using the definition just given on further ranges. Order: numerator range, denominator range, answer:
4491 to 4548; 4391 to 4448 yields 1.33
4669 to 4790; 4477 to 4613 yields 1.12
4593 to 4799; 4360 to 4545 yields 1.47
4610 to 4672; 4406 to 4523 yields 1.45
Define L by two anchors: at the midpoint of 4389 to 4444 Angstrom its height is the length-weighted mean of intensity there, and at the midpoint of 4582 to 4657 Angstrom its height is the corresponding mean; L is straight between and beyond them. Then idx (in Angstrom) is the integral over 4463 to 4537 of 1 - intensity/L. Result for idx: -3.4 Angstrom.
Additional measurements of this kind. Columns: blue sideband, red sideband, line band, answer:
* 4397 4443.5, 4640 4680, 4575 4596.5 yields -1.8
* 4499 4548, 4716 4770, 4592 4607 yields -1.8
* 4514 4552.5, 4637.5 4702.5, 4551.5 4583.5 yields -3.6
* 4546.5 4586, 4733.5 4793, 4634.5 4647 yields -1.3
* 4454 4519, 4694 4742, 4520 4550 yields 1.7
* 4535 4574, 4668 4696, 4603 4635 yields -2.8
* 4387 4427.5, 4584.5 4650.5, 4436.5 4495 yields -0.8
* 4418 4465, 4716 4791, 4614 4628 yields -3.9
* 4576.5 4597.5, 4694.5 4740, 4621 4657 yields -0.9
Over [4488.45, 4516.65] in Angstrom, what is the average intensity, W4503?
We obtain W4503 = 28.7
